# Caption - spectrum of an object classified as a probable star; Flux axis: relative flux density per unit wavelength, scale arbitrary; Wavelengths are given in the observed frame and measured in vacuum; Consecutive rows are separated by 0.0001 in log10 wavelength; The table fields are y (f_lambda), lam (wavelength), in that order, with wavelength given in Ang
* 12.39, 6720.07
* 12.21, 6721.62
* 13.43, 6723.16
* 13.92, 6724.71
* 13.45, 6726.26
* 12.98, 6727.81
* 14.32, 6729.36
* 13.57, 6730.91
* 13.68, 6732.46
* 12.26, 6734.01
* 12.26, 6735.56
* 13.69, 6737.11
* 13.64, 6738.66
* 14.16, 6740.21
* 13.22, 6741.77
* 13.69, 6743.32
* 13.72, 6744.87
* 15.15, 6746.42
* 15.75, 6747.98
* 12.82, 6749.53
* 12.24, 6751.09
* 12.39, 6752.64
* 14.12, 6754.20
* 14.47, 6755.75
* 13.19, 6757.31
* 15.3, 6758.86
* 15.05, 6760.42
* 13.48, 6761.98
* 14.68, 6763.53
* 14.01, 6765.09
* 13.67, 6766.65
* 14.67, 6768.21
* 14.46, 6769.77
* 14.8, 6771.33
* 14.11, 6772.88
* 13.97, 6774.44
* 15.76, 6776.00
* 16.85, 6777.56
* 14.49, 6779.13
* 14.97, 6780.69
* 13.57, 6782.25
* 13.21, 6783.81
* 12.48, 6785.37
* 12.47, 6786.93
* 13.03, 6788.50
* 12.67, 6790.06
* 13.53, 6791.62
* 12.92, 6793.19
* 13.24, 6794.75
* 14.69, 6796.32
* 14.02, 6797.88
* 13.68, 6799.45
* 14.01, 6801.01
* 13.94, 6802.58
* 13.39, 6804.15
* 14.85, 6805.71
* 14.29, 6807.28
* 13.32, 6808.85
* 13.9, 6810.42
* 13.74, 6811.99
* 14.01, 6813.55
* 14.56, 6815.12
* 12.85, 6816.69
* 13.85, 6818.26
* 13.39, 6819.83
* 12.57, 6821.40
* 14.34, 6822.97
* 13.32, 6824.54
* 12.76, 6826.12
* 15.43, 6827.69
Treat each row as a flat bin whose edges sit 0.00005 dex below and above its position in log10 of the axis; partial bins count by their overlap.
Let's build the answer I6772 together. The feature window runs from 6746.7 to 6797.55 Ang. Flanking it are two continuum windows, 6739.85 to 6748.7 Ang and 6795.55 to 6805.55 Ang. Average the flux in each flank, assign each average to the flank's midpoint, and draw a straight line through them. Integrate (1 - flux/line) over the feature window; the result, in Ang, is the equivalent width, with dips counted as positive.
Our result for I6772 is 0.6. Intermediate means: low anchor 14.3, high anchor 14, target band 14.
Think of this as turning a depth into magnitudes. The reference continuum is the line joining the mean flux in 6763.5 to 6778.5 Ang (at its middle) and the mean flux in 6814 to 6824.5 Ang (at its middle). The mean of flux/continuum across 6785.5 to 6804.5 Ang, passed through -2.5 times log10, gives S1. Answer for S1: 0.06 mag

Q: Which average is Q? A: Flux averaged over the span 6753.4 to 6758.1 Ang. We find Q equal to 13.9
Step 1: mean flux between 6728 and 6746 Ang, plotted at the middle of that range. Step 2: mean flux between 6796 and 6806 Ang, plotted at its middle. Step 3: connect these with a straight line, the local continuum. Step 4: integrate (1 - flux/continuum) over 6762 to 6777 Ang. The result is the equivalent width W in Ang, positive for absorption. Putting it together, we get -0.7 Ang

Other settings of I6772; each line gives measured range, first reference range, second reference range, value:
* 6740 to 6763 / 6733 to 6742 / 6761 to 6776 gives -0.4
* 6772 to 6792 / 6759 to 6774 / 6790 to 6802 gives 0.1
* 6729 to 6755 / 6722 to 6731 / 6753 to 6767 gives 0.5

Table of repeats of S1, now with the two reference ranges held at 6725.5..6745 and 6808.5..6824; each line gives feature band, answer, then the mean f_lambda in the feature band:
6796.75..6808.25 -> -0.032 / 14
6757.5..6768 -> -0.063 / 14.3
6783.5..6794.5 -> 0.055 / 12.9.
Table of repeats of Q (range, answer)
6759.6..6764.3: 14.4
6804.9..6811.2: 14.1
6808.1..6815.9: 13.9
